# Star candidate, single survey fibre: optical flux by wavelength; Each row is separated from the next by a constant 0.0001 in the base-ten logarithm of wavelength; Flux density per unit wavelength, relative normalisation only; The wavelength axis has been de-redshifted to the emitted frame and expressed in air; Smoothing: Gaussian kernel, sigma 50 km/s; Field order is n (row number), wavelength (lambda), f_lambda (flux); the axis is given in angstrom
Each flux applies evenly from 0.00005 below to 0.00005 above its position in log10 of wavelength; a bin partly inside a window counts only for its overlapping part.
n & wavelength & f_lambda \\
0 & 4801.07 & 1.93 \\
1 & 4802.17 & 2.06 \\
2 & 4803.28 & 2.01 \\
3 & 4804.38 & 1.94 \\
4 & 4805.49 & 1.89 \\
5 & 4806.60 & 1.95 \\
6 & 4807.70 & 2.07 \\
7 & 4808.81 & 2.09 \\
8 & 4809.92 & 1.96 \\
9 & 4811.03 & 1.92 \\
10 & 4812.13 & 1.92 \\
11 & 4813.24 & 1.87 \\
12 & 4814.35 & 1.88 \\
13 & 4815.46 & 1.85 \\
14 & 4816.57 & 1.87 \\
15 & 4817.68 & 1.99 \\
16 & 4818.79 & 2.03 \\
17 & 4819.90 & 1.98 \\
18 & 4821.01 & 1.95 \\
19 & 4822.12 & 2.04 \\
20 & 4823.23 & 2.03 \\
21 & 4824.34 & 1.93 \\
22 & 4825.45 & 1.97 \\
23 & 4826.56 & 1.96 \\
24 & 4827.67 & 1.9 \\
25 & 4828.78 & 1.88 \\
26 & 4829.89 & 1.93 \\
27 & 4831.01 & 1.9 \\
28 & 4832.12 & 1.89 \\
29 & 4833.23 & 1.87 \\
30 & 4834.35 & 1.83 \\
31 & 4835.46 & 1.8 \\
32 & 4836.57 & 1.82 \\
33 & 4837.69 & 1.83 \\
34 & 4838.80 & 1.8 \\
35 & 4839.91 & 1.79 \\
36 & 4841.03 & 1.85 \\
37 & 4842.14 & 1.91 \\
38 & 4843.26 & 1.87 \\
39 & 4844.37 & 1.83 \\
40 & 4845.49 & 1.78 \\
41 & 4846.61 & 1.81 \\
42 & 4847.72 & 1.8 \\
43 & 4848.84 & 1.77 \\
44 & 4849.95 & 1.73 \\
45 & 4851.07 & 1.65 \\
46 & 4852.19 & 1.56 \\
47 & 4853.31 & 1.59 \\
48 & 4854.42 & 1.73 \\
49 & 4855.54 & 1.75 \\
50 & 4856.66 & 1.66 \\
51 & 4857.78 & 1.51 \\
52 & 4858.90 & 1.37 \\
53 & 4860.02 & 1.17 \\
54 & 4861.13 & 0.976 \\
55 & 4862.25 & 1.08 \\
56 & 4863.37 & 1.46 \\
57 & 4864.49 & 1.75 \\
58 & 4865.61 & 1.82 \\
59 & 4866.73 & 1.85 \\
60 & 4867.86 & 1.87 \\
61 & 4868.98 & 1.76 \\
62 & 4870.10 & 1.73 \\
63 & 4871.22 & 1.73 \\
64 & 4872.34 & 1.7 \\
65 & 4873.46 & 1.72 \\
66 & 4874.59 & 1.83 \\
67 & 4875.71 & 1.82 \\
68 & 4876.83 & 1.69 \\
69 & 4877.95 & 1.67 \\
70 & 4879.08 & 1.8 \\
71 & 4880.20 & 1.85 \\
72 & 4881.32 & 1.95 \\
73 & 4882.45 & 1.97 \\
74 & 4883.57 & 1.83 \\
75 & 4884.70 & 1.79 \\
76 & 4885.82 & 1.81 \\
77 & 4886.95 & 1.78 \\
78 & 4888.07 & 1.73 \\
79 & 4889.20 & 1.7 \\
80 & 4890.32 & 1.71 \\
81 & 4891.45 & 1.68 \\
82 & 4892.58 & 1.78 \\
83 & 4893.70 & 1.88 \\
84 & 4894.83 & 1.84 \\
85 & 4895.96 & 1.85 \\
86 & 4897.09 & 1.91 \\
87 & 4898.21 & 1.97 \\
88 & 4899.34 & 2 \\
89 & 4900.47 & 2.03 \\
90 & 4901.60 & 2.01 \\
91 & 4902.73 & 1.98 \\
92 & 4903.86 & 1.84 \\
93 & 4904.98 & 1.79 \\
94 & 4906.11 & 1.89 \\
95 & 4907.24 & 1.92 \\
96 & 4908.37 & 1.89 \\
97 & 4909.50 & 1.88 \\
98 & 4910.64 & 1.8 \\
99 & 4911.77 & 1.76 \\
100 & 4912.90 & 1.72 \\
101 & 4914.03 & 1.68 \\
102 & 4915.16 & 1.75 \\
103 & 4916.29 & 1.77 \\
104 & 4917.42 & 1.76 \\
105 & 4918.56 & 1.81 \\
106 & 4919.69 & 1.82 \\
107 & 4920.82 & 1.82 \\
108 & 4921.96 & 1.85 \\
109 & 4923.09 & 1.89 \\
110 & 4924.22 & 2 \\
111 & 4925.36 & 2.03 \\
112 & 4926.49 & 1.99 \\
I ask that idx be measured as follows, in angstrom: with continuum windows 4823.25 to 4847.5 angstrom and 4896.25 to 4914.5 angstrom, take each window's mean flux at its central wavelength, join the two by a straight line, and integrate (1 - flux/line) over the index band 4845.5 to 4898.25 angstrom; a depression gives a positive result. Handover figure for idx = 4.7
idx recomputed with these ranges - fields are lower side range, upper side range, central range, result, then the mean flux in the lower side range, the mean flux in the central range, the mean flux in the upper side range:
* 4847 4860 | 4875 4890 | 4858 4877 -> 1.2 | 1.63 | 1.6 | 1.8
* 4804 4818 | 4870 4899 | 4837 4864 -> 3.3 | 1.94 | 1.64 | 1.8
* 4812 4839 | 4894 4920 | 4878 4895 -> 0.6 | 1.91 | 1.8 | 1.86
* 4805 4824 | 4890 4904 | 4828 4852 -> 1.4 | 1.96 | 1.82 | 1.89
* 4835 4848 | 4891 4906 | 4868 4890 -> 1.0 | 1.83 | 1.78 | 1.89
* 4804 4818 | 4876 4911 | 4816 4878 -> 4.4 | 1.94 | 1.76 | 1.85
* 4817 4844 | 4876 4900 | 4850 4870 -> 3.1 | 1.91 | 1.57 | 1.82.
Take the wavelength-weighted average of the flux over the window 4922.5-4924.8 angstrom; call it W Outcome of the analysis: 1.95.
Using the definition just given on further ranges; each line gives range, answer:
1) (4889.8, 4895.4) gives 1.78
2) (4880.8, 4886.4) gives 1.87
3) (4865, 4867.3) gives 1.83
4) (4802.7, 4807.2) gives 1.95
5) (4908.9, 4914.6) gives 1.77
